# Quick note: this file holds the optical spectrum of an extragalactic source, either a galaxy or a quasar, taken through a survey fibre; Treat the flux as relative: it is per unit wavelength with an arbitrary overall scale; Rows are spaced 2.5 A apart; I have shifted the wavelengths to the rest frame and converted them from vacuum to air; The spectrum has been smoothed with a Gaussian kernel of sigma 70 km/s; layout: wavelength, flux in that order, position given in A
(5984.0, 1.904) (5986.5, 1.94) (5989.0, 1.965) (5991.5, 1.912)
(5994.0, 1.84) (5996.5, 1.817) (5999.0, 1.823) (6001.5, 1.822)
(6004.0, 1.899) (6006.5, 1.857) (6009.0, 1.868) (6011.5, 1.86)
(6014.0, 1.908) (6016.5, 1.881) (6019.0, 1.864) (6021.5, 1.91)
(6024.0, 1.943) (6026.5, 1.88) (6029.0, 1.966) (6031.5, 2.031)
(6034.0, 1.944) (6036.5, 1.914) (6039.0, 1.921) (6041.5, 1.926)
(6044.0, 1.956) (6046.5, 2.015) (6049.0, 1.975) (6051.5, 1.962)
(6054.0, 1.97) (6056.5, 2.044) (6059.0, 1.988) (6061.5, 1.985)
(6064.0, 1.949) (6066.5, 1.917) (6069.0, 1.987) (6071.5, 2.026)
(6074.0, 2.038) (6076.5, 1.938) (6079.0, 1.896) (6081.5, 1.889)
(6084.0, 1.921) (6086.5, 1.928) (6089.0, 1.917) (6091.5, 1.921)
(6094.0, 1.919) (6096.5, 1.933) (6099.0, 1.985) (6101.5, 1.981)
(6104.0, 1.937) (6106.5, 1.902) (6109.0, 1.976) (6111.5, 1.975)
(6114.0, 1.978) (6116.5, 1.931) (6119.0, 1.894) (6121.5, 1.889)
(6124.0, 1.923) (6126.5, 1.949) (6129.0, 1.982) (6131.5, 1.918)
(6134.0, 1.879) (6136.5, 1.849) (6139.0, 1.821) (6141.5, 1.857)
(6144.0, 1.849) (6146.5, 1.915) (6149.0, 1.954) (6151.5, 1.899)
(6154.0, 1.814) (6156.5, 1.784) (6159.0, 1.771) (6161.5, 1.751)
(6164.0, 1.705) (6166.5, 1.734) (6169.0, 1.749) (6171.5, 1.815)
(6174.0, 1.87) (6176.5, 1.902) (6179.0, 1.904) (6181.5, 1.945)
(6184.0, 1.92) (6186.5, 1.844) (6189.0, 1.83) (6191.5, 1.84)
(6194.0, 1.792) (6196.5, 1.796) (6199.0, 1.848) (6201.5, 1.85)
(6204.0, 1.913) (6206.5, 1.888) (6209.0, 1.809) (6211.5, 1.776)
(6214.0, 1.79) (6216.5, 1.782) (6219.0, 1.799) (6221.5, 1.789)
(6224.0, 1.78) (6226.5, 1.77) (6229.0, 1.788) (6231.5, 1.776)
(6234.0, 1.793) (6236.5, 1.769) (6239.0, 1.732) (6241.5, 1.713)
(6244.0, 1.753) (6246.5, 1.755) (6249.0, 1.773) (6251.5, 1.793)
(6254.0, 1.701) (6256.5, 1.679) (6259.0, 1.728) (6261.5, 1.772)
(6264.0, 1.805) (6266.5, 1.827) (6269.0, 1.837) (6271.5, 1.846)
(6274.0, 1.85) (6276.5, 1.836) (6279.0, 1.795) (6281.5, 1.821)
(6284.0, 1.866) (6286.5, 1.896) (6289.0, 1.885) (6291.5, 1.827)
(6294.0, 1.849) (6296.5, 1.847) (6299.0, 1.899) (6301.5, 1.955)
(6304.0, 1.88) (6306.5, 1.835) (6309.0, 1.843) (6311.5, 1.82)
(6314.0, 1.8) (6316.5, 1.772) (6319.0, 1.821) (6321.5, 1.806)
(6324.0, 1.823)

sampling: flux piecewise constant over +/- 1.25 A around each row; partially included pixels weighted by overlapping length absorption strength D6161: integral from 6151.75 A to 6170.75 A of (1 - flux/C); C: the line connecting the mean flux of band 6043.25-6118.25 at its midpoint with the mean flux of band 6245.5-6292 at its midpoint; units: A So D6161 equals 1.3 A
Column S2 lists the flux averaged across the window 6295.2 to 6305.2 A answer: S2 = 1.9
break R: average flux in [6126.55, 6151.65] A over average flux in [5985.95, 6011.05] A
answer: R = 1.0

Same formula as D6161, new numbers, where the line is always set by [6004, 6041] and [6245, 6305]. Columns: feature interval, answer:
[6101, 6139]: -1.0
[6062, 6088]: -0.8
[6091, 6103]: -0.4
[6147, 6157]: 0.0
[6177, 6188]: -0.3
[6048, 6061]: -0.6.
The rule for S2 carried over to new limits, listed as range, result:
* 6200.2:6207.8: 1.88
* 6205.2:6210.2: 1.85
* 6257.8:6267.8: 1.78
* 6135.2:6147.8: 1.86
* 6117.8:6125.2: 1.9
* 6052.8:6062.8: 2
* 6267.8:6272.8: 1.84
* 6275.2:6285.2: 1.83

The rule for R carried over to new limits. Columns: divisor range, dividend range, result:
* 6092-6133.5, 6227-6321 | 0.93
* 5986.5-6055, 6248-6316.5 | 0.95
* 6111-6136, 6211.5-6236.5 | 0.93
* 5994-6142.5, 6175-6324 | 0.94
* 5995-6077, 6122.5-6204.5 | 0.96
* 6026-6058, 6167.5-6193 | 0.95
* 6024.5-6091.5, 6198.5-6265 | 0.91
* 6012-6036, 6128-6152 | 0.98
